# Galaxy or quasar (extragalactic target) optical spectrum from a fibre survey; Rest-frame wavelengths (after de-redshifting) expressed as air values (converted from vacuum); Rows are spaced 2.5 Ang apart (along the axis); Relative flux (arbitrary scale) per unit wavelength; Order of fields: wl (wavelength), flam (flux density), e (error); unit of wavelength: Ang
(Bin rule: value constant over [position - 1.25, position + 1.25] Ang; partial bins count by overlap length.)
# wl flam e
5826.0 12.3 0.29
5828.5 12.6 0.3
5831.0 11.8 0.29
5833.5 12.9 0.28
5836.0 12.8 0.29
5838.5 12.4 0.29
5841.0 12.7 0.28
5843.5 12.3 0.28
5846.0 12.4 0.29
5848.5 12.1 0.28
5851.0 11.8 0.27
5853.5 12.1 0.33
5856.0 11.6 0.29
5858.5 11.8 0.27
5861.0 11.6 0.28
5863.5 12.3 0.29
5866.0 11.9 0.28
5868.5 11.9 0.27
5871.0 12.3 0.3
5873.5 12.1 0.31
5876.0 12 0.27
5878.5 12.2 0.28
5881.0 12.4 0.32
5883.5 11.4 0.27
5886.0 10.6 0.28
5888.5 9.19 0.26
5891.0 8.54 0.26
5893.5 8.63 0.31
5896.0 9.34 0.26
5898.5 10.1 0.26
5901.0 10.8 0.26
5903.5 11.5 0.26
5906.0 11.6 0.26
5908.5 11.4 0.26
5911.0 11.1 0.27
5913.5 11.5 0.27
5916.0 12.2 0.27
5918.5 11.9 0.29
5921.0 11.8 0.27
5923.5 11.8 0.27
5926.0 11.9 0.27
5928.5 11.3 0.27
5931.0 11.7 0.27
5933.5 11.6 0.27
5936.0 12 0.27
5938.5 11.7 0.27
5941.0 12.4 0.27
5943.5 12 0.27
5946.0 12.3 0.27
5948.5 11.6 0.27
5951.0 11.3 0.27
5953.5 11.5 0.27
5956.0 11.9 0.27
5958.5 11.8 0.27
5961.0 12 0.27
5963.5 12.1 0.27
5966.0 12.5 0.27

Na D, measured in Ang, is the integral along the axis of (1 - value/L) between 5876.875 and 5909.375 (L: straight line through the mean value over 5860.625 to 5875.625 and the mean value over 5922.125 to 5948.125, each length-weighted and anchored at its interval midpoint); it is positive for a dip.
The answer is 3.7 Ang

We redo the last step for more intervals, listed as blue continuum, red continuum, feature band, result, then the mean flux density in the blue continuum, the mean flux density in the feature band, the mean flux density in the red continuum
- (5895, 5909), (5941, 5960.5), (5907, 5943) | -1.5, 10.8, 11.7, 11.8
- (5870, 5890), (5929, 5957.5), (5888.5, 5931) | 2.6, 11.5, 10.9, 11.8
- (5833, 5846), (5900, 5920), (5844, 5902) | 3.9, 12.6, 11.3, 11.5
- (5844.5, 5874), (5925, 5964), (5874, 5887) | 0.2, 12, 11.8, 11.8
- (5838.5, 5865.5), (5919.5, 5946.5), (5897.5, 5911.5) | 1.0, 12.1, 11.1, 11.9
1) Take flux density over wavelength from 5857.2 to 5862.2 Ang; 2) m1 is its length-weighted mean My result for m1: 11.7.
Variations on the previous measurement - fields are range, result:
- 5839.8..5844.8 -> 12.5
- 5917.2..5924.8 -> 11.8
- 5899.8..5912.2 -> 11.3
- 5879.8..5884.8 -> 11.9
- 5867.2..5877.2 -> 12.1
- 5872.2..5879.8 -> 12.1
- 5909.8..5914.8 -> 11.3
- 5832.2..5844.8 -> 12.6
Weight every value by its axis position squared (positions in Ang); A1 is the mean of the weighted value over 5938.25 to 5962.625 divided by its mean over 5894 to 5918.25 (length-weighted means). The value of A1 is 1.09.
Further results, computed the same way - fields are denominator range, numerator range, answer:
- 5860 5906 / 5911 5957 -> 1.08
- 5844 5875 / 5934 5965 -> 1.02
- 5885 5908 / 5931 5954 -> 1.19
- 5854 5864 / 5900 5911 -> 0.97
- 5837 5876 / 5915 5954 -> 1.00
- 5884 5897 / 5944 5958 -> 1.28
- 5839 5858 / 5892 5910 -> 0.88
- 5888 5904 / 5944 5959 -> 1.24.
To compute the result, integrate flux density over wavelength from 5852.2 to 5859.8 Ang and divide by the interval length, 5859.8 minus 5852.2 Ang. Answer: 11.8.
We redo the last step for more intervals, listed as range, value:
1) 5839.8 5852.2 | 12.3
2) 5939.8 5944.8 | 12.2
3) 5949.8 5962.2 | 11.7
